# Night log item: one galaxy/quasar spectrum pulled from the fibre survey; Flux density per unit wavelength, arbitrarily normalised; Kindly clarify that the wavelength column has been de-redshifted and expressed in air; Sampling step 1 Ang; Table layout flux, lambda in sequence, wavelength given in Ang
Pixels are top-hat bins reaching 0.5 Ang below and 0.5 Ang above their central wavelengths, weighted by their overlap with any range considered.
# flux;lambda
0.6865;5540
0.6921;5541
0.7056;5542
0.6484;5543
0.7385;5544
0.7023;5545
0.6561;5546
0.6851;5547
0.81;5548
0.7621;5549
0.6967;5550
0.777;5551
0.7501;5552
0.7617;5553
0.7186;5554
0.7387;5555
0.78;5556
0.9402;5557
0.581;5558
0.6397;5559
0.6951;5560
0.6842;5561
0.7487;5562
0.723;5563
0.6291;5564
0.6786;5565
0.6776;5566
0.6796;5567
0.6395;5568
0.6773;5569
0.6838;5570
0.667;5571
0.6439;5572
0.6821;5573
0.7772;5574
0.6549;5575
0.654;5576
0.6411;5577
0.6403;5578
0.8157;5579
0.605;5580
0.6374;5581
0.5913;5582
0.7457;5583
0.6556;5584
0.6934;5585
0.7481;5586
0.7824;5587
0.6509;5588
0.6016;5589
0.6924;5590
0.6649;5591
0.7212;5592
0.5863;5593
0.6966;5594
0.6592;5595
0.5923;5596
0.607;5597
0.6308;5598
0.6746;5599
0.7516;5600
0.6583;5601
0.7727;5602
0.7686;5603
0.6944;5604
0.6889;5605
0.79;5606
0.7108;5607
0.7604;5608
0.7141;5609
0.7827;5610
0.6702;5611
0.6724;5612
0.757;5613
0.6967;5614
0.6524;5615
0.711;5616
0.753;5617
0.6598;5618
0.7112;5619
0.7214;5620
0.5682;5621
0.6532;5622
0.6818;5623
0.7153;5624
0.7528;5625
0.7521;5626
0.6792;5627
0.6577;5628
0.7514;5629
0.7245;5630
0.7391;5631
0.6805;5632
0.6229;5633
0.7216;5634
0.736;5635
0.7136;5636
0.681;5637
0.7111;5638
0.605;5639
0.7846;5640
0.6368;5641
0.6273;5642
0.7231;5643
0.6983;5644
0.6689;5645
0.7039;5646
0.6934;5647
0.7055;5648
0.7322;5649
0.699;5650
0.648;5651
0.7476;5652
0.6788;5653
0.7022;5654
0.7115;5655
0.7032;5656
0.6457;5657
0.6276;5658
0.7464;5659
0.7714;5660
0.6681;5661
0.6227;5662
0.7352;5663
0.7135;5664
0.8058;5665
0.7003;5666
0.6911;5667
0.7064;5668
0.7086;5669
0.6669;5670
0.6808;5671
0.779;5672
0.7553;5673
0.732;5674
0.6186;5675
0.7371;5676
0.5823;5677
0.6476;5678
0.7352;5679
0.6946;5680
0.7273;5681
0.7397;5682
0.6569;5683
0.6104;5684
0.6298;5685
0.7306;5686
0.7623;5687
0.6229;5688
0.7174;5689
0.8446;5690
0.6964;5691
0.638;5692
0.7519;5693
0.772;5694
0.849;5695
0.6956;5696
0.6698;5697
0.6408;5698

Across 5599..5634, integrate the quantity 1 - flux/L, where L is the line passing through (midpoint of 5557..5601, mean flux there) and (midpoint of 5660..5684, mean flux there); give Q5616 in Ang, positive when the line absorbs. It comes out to -1.2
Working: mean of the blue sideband 0.675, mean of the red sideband 0.7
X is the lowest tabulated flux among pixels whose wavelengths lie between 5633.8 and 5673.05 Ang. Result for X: 0.605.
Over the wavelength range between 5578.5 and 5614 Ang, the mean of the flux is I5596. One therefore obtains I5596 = 0.693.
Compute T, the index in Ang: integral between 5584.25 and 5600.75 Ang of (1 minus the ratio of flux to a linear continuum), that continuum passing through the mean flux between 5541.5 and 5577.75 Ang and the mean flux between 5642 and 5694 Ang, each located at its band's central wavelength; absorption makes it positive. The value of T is 0.7 Ang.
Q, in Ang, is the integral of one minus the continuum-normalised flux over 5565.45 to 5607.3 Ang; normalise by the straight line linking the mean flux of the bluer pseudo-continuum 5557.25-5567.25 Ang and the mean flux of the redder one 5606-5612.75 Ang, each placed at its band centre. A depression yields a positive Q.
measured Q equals 1.3 Ang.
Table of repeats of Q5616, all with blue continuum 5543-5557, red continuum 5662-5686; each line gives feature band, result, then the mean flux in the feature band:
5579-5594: 1.1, 0.675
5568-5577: 0.7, 0.676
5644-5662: 0.2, 0.695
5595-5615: 0.5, 0.702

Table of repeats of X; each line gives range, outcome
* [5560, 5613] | 0.5863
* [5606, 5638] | 0.5682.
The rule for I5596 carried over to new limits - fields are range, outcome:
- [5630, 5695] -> 0.701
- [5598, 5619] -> 0.715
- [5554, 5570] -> 0.701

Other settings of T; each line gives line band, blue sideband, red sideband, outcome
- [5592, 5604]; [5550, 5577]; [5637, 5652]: 0.4 Ang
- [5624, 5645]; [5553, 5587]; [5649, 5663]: -0.2 Ang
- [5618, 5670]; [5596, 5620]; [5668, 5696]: 0.7 Ang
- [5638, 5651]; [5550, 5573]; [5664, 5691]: 0.3 Ang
